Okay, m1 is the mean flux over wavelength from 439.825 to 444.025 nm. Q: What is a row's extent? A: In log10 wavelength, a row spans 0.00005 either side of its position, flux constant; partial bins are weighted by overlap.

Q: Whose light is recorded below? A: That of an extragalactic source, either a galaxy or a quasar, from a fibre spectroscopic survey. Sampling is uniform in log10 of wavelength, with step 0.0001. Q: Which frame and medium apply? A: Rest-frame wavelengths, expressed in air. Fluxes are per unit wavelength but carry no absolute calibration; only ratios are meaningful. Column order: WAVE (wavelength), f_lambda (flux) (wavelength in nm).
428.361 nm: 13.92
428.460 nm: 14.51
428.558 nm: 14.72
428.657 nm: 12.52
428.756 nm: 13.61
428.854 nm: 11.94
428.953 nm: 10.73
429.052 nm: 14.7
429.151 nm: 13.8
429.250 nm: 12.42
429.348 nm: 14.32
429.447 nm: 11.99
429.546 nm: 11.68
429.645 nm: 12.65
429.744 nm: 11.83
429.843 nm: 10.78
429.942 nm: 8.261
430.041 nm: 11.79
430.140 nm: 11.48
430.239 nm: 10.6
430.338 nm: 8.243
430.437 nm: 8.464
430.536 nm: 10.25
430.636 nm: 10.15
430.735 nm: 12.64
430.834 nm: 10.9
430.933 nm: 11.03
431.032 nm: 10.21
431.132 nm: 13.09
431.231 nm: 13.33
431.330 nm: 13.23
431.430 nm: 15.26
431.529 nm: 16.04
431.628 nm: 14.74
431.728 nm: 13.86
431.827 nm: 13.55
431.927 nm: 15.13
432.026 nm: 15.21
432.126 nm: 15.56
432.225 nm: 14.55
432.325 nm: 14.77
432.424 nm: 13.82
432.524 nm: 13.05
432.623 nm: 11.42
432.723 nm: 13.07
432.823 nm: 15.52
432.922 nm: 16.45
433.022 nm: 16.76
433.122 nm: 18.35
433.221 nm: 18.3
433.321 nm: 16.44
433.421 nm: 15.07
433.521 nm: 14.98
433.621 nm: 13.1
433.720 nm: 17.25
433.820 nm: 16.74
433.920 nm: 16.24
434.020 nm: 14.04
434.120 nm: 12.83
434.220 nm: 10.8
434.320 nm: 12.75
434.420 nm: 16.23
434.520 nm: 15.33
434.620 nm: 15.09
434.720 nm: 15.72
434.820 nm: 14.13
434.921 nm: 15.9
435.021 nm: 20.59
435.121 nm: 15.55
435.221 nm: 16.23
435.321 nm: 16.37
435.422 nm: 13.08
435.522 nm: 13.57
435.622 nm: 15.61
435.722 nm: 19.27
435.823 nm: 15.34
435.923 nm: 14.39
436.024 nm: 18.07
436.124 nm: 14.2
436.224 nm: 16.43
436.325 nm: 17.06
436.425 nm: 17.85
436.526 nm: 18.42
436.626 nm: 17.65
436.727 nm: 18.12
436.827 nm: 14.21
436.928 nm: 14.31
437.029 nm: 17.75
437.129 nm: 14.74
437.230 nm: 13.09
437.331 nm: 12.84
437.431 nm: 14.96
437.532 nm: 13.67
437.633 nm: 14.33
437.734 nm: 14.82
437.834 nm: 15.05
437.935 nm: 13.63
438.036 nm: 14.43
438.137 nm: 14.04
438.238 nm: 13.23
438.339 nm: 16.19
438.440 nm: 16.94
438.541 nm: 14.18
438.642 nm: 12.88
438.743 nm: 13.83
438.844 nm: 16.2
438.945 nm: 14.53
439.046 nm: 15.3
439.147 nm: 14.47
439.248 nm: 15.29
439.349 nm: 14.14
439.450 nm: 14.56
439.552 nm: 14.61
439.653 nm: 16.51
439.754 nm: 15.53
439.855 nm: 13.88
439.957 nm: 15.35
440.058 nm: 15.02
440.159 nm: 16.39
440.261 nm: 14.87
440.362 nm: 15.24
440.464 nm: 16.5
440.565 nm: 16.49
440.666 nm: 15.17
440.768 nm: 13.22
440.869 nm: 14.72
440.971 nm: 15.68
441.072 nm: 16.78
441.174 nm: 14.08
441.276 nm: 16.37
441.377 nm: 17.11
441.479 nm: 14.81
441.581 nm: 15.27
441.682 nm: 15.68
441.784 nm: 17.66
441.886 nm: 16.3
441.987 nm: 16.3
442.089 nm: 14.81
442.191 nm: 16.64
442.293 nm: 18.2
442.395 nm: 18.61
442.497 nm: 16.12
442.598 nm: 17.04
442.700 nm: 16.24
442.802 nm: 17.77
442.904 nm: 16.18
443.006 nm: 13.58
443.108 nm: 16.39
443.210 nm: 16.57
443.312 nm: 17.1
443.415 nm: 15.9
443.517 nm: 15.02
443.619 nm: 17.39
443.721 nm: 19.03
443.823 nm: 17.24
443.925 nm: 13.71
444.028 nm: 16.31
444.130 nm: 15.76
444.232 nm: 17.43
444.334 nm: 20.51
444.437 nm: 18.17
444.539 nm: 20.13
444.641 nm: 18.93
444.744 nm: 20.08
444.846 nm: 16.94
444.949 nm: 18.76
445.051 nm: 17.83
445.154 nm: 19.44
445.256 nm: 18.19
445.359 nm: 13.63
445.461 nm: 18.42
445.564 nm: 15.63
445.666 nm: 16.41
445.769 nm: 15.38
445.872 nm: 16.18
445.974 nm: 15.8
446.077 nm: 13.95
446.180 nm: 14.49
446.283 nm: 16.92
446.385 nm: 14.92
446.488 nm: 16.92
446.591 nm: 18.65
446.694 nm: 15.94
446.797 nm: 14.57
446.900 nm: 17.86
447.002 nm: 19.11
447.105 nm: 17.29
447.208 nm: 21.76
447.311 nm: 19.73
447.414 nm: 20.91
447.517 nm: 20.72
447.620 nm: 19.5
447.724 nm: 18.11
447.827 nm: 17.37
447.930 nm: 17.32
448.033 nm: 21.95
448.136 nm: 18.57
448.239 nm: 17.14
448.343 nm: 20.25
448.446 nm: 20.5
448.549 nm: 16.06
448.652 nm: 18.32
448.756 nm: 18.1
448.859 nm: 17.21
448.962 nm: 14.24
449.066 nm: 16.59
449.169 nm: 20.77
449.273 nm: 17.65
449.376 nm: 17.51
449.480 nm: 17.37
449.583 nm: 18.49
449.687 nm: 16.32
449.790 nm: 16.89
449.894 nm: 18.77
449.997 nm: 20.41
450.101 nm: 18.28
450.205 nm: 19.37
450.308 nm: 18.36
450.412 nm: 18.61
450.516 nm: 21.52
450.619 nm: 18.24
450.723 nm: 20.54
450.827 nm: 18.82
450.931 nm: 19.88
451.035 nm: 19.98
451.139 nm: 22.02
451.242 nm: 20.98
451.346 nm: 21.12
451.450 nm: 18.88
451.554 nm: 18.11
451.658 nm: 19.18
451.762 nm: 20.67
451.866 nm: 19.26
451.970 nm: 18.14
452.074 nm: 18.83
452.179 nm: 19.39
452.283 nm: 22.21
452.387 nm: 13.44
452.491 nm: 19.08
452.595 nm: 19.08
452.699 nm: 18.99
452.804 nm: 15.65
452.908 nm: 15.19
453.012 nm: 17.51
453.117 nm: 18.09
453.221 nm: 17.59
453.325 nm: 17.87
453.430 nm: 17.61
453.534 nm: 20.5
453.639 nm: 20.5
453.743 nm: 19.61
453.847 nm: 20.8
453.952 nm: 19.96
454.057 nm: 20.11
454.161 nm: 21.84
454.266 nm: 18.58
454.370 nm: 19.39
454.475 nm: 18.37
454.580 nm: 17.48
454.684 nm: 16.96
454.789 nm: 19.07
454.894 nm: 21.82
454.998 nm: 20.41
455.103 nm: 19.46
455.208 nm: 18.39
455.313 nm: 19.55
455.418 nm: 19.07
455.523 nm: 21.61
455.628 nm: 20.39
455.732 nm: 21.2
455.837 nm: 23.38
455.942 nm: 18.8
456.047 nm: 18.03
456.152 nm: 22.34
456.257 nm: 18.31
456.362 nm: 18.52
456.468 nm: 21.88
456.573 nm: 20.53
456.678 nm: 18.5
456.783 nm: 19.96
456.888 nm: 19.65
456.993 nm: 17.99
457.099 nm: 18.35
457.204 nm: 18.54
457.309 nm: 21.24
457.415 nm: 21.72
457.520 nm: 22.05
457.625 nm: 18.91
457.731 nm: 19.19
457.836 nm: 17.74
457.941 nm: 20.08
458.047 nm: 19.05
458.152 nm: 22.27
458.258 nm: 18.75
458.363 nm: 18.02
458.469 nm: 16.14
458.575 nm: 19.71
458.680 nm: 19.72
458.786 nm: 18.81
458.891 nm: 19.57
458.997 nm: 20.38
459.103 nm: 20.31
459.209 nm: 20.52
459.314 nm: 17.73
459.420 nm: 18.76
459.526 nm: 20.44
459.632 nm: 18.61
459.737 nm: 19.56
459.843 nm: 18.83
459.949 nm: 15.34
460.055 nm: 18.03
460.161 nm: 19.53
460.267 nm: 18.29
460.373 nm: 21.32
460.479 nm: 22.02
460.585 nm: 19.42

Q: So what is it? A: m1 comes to 16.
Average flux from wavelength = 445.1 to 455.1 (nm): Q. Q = 18.4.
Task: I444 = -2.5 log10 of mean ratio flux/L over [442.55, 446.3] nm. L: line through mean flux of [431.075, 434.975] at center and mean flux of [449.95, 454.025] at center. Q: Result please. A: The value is 0.03 mag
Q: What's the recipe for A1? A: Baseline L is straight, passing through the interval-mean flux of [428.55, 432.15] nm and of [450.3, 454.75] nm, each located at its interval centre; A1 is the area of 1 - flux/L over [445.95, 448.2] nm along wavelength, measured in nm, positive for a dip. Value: -0.055 nm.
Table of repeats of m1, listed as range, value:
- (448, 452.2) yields 18.8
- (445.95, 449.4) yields 17.9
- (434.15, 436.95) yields 15.8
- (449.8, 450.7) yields 19.1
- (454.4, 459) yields 19.6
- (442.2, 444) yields 16.6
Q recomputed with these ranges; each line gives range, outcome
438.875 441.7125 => 15.3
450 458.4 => 19.4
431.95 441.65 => 15.3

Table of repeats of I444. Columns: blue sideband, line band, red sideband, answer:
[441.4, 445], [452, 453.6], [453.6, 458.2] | 0.06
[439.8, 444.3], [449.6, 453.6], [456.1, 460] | -0.05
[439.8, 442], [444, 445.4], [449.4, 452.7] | -0.07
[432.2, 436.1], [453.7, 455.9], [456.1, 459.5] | -0.05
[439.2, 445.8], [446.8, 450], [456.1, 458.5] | -0.04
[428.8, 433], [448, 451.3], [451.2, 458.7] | -0.05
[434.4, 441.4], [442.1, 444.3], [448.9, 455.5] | 0.01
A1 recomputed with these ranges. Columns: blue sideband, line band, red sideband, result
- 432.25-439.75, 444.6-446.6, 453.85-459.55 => 0.05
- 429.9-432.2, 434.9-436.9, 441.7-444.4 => -0.32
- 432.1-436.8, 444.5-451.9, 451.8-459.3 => -0.10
